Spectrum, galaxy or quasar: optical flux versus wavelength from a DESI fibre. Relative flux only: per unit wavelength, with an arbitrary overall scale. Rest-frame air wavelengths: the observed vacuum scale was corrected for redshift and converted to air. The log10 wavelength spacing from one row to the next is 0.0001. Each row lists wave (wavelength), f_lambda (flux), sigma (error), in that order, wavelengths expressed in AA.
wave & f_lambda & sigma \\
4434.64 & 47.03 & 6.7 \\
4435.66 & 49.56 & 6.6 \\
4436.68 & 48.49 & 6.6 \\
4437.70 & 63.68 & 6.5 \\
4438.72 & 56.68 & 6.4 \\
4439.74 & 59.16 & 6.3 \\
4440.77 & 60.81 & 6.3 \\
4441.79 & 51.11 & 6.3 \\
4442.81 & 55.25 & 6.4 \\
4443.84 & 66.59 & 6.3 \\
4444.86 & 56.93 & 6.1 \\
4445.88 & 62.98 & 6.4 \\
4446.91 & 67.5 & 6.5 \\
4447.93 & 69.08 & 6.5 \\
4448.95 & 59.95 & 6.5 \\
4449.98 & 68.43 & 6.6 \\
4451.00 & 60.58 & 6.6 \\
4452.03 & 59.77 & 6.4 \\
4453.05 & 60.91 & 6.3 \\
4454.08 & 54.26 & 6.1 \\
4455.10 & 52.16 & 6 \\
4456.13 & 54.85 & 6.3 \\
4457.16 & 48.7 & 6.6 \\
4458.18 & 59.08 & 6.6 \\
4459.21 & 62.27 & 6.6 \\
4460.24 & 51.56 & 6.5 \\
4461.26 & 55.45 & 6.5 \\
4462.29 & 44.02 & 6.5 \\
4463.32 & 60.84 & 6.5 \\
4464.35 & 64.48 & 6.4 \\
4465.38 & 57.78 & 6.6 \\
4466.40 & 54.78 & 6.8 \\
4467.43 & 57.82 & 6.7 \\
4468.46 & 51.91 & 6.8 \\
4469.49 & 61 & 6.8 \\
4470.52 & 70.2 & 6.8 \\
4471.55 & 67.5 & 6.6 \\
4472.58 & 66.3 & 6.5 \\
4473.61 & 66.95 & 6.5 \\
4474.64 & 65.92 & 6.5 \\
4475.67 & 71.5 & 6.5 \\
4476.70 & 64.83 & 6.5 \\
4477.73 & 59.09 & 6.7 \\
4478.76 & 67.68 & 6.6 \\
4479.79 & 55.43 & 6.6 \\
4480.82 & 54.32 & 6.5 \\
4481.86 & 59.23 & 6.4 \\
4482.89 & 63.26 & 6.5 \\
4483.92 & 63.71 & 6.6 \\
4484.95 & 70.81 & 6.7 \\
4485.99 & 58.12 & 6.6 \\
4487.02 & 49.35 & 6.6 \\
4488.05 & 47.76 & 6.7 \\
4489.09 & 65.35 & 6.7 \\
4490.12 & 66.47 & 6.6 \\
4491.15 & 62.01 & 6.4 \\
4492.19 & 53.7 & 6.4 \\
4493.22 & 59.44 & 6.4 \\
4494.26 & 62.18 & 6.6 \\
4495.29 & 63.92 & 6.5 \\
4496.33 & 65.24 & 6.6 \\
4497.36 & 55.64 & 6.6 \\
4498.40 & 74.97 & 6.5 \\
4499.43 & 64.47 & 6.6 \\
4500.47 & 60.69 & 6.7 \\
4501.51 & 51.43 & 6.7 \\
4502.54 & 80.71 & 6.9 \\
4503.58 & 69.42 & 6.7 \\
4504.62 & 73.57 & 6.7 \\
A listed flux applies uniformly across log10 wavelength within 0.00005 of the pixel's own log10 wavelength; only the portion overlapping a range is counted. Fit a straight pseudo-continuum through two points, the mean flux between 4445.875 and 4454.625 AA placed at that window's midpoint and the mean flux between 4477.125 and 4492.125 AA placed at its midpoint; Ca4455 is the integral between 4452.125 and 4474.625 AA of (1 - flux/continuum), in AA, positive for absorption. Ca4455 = 1.14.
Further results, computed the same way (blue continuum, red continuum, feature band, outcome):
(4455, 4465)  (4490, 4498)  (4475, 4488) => -0.5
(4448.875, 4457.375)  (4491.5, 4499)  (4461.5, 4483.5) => -0.5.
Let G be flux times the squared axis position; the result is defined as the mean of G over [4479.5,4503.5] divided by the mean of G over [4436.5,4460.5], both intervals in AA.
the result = 1.1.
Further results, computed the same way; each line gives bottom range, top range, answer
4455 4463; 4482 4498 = 1.14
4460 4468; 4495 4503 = 1.17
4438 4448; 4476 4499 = 1.03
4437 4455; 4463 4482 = 1.04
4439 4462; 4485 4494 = 1.01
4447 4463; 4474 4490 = 1.07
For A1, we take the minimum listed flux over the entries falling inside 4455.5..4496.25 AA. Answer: 44.02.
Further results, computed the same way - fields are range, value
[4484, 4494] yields 47.76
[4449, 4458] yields 48.7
